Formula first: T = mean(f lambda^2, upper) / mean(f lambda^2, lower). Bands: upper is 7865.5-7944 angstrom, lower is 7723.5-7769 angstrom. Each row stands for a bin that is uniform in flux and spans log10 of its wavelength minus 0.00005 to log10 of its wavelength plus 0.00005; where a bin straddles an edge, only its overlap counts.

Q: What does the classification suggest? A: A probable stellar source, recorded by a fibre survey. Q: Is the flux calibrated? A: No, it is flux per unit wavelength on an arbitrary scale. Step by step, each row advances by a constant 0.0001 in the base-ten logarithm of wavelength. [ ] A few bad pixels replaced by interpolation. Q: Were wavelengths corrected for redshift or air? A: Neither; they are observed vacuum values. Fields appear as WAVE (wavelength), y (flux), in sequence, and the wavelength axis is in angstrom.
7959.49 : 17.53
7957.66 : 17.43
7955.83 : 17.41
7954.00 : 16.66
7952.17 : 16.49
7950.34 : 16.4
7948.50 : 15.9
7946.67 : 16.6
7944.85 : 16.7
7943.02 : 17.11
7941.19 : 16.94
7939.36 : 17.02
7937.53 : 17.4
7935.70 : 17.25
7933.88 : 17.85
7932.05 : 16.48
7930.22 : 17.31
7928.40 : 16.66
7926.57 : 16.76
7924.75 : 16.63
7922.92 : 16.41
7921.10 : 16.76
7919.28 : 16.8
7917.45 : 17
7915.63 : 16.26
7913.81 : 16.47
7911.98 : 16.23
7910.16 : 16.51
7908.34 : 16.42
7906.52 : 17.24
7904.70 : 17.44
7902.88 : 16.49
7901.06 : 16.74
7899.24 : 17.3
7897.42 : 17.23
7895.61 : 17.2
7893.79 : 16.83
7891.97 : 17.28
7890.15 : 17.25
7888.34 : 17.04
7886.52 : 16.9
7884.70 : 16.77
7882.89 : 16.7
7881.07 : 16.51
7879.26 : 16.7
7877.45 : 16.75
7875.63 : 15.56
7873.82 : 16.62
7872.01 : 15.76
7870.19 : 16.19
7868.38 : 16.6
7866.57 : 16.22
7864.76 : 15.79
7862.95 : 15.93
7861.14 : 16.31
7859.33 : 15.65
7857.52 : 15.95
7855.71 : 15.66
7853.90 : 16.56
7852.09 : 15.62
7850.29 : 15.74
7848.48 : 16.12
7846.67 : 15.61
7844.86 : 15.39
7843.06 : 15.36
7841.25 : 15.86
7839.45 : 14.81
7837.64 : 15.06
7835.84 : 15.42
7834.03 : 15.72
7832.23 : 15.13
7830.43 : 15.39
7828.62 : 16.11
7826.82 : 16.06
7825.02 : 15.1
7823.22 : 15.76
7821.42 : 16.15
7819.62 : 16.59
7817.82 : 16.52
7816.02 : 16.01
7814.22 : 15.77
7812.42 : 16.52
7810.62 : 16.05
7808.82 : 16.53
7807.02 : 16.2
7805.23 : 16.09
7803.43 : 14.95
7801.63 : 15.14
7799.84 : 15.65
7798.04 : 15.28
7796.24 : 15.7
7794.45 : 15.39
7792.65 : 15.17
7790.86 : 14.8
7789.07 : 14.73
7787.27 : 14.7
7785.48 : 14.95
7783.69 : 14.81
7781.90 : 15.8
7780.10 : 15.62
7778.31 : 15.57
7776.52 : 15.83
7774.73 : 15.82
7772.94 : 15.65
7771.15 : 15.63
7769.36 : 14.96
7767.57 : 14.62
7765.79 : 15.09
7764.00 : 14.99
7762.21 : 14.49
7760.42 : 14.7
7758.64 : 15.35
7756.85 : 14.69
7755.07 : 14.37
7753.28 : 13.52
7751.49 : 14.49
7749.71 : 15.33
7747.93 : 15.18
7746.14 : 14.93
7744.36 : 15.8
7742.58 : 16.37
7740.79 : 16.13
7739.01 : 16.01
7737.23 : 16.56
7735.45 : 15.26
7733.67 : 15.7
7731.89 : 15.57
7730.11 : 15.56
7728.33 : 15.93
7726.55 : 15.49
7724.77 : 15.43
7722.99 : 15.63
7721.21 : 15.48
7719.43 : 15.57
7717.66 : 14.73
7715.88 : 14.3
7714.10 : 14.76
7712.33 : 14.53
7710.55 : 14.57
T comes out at 1.1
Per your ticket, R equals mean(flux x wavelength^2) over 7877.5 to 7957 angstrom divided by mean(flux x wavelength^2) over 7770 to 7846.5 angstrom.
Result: 1.1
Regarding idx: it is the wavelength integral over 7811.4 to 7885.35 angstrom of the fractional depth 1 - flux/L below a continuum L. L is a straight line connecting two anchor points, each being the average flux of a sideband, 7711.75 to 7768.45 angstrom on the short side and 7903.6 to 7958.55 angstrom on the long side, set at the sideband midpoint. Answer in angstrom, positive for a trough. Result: 0.8 angstrom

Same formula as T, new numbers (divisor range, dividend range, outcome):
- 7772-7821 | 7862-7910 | 1.09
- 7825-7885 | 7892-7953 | 1.08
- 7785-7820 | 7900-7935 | 1.10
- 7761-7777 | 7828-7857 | 1.05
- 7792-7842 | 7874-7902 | 1.09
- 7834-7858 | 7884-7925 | 1.09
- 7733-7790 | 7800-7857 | 1.05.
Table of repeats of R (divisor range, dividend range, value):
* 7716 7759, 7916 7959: 1.16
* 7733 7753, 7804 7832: 1.05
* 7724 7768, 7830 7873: 1.06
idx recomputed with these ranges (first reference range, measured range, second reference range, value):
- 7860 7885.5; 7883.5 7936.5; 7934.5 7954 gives -1.01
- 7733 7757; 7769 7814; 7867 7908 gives 0.81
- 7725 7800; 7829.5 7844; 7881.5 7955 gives 0.61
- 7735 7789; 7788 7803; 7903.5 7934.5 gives 0.33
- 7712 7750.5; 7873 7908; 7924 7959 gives -0.64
